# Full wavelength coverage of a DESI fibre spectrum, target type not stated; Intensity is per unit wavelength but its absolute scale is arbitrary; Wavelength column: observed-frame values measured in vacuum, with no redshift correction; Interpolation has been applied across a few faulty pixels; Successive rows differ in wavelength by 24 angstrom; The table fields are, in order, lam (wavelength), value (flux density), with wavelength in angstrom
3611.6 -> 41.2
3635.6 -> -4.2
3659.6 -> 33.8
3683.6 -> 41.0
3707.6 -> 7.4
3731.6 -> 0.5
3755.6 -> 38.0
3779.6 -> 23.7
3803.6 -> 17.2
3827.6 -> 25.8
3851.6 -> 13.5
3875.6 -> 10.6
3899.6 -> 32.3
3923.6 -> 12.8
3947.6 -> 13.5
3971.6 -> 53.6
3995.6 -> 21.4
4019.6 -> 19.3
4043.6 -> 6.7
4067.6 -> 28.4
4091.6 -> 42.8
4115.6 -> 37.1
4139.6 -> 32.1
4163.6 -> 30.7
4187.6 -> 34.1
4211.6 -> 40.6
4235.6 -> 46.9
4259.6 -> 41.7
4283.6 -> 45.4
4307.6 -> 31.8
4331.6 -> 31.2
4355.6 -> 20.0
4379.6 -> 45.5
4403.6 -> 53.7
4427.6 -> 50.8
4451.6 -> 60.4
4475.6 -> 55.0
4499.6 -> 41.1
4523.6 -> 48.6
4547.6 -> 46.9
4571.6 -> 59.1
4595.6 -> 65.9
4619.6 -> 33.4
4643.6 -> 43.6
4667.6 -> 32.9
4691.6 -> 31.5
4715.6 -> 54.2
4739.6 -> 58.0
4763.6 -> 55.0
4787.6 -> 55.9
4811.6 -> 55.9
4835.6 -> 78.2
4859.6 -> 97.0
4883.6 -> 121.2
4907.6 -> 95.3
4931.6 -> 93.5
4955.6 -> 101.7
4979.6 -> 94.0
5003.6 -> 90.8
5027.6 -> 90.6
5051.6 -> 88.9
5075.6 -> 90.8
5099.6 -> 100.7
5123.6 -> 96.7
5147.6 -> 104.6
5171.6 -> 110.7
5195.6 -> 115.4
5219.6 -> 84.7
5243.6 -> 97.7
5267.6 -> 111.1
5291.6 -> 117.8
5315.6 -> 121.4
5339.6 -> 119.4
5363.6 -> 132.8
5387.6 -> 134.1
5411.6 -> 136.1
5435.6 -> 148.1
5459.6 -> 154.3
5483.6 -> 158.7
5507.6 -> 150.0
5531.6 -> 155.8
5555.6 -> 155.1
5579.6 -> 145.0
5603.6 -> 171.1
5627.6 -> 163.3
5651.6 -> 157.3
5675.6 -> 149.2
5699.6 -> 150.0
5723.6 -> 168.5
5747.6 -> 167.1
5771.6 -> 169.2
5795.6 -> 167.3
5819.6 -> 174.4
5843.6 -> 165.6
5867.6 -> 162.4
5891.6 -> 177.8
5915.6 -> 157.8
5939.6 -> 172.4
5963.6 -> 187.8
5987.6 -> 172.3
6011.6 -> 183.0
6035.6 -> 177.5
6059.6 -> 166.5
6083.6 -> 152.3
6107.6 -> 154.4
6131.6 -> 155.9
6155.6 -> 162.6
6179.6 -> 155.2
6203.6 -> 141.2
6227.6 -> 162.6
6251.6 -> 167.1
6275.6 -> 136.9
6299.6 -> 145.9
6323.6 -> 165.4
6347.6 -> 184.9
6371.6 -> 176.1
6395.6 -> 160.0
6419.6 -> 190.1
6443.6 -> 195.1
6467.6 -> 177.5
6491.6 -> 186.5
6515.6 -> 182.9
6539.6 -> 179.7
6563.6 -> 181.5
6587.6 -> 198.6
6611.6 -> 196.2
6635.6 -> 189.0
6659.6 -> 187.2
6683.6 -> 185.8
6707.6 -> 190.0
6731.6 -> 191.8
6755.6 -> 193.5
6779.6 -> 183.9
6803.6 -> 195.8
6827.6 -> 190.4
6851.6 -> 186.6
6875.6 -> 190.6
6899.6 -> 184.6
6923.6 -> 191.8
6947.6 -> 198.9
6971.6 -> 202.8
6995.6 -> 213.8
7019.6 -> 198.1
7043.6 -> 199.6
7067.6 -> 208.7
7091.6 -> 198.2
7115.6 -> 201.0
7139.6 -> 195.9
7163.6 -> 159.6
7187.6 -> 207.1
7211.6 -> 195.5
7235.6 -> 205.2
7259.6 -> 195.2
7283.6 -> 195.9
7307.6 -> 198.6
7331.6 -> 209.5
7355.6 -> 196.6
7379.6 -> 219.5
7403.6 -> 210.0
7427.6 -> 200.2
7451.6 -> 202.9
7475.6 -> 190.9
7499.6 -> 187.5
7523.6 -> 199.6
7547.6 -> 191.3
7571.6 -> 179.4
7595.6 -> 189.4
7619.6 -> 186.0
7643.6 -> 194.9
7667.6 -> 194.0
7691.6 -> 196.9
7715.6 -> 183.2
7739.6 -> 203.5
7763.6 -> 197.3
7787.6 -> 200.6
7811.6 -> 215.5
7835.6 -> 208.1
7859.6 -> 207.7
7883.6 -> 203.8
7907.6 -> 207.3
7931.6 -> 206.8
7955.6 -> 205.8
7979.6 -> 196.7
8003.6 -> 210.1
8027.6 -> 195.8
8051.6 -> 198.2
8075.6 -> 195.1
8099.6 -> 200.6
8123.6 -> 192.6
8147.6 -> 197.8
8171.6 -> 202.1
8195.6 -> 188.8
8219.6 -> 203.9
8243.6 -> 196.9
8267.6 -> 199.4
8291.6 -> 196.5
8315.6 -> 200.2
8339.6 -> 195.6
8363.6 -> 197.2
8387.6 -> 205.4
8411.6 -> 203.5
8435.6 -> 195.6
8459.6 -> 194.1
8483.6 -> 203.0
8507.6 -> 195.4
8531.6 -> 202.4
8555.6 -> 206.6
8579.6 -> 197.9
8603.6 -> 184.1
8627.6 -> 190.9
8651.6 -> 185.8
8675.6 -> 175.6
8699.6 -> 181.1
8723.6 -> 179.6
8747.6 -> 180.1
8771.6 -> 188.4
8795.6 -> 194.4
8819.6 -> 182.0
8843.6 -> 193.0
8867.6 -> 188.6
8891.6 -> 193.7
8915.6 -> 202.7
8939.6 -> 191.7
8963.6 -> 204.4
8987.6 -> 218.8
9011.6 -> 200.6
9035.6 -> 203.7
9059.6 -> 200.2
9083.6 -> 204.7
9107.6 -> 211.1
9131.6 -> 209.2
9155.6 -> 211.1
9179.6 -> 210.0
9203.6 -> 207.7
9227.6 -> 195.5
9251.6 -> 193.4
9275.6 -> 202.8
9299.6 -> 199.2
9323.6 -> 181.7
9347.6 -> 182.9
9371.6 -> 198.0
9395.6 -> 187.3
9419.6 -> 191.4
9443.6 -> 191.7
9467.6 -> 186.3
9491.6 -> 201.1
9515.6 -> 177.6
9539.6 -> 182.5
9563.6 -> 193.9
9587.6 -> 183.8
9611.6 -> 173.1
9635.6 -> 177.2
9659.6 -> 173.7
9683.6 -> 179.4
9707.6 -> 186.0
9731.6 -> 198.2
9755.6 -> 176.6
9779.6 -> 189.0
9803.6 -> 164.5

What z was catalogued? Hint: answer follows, 0.214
